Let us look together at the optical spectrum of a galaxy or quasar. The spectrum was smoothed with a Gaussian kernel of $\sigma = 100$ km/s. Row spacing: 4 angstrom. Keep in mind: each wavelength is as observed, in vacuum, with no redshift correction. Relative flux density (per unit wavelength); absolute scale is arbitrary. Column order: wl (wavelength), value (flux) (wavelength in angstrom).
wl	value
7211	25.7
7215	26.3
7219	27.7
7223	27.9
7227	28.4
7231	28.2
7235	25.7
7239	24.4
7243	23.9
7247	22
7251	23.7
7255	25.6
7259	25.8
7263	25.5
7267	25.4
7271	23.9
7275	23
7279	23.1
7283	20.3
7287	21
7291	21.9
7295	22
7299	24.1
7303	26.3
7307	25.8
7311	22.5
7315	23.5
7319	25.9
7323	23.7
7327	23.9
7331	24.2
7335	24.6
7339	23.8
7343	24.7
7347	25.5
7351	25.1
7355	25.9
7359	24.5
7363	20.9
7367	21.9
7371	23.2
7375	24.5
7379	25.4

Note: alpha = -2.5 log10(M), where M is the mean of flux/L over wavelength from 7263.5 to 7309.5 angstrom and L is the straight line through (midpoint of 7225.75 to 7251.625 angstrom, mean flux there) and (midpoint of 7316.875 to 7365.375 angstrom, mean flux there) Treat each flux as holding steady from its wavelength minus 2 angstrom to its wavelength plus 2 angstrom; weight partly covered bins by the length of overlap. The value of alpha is 0.06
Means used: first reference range 25.2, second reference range 24.4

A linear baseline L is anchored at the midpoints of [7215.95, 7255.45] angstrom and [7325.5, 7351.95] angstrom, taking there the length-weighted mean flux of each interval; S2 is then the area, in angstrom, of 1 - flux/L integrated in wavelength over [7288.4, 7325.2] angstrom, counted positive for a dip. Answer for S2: 1.5 angstrom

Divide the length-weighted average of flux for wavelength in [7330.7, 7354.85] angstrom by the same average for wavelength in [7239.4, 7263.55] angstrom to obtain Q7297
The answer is 1.02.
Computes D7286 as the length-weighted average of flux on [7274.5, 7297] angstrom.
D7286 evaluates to 21.8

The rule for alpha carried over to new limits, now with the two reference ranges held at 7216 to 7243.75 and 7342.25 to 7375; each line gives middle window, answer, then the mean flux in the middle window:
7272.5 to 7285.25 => 0.16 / 22.2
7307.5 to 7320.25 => 0.04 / 24.1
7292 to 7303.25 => 0.07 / 23.6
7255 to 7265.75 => 0.02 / 25.6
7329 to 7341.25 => 0.01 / 24.2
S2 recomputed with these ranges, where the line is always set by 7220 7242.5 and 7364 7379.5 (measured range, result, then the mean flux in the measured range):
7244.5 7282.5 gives 2.8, 24.1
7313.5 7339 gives 0.2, 24.3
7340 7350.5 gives -0.4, 25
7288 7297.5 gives 1.2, 22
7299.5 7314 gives 0.2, 24.7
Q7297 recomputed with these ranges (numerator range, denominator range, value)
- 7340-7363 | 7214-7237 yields 0.90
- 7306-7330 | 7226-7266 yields 0.96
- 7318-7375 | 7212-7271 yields 0.94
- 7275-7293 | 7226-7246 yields 0.84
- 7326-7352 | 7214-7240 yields 0.91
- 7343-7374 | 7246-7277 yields 0.98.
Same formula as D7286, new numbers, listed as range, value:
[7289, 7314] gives 23.8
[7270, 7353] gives 23.8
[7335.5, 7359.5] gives 24.9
